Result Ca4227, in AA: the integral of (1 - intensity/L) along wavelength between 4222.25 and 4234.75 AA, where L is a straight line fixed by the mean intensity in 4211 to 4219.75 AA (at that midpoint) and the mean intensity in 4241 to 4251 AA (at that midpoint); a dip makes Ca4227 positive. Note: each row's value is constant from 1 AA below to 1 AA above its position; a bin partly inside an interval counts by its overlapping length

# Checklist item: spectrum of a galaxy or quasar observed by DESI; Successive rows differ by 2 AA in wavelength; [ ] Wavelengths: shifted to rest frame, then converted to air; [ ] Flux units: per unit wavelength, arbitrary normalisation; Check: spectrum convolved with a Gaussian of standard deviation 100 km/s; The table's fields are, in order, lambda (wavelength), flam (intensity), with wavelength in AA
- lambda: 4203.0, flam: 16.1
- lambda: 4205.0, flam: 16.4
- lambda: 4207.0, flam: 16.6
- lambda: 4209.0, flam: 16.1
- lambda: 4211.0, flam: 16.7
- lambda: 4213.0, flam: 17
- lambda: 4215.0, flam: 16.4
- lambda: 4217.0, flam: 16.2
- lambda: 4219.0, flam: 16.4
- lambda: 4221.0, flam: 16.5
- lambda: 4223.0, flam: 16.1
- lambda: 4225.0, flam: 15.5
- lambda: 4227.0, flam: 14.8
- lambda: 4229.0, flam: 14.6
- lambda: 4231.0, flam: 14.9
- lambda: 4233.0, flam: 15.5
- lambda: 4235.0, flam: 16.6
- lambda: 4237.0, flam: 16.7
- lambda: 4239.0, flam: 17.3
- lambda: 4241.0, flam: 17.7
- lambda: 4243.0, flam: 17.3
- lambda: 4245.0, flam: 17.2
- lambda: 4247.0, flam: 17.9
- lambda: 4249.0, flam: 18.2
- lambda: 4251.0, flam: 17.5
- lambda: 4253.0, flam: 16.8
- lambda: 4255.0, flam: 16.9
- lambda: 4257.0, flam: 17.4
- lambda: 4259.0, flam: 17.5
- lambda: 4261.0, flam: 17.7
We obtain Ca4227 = 1.3 AA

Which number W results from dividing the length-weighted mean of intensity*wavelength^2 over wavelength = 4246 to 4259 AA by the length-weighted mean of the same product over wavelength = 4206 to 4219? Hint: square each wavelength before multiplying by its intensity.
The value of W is 1.08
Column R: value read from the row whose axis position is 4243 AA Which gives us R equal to 17.3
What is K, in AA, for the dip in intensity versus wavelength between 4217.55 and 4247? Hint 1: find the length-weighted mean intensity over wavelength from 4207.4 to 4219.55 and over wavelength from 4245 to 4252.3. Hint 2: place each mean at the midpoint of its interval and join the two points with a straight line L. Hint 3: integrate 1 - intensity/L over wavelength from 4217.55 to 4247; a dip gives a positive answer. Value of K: 1.5 AA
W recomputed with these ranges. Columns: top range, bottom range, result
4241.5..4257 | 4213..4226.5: 1.09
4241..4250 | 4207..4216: 1.08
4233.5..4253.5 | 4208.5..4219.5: 1.06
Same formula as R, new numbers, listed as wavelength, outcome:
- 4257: 17.4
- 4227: 14.8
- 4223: 16.1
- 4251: 17.5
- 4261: 17.7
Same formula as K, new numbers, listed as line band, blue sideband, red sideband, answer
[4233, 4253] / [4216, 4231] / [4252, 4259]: -0.9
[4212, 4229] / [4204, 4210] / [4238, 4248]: 0.8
